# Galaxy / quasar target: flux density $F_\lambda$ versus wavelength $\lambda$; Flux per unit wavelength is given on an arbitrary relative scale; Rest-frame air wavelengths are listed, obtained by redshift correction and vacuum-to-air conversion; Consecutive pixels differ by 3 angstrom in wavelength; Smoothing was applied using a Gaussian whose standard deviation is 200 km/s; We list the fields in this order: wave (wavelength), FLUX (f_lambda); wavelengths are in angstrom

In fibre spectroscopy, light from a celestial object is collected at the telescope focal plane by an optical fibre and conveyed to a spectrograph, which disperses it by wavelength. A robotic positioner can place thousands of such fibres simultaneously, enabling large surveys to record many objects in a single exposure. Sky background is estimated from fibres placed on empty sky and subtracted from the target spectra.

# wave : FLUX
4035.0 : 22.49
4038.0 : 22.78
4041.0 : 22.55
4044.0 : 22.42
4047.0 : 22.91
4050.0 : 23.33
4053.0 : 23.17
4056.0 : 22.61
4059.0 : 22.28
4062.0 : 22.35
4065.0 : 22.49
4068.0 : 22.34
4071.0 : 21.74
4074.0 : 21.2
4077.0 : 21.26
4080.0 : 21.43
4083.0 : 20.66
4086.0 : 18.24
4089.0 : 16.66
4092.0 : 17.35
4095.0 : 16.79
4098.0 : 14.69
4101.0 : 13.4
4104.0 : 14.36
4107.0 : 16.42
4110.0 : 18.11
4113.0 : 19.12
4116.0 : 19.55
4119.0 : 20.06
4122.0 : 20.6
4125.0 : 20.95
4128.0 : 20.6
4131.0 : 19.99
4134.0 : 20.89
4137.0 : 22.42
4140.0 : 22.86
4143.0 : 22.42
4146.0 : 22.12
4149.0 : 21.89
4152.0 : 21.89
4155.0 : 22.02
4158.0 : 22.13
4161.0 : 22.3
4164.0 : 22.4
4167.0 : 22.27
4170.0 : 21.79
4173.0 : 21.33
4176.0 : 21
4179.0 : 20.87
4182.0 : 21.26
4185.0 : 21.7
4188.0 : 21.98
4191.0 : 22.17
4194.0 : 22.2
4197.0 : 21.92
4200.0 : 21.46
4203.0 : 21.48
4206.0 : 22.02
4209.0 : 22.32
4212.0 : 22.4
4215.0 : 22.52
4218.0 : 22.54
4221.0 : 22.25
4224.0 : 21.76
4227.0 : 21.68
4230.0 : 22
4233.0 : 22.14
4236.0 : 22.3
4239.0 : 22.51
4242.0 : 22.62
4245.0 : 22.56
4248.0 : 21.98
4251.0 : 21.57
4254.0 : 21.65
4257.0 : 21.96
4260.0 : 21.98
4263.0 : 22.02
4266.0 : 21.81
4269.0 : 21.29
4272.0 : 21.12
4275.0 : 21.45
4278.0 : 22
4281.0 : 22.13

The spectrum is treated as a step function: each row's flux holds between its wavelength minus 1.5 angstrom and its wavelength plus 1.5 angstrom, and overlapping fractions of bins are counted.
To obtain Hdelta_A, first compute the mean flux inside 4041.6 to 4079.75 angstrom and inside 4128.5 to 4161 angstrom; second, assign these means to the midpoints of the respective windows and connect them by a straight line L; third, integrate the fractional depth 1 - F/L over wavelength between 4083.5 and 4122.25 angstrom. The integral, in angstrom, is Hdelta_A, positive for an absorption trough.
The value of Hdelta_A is 8.36 angstrom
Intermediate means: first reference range 22.3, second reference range 21.8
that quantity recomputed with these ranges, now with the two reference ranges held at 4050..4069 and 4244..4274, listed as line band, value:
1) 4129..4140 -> 0.5 angstrom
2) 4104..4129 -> 3.7 angstrom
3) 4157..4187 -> 0.6 angstrom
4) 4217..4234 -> -0.1 angstrom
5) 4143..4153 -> 0.1 angstrom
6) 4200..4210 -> 0.1 angstrom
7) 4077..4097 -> 3.4 angstrom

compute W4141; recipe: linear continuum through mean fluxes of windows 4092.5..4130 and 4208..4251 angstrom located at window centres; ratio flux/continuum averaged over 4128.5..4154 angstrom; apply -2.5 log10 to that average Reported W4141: -0.15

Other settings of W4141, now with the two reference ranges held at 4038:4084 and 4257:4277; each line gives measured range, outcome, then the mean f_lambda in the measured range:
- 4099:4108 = 0.45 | 14.6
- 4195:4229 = -0.01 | 22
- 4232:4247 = -0.03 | 22.4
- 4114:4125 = 0.10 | 20.1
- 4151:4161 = -0.01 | 22.1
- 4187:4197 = -0.01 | 22.1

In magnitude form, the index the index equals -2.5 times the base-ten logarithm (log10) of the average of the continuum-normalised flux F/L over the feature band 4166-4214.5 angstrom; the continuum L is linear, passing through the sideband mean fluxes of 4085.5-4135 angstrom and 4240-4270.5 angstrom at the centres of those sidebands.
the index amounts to -0.08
